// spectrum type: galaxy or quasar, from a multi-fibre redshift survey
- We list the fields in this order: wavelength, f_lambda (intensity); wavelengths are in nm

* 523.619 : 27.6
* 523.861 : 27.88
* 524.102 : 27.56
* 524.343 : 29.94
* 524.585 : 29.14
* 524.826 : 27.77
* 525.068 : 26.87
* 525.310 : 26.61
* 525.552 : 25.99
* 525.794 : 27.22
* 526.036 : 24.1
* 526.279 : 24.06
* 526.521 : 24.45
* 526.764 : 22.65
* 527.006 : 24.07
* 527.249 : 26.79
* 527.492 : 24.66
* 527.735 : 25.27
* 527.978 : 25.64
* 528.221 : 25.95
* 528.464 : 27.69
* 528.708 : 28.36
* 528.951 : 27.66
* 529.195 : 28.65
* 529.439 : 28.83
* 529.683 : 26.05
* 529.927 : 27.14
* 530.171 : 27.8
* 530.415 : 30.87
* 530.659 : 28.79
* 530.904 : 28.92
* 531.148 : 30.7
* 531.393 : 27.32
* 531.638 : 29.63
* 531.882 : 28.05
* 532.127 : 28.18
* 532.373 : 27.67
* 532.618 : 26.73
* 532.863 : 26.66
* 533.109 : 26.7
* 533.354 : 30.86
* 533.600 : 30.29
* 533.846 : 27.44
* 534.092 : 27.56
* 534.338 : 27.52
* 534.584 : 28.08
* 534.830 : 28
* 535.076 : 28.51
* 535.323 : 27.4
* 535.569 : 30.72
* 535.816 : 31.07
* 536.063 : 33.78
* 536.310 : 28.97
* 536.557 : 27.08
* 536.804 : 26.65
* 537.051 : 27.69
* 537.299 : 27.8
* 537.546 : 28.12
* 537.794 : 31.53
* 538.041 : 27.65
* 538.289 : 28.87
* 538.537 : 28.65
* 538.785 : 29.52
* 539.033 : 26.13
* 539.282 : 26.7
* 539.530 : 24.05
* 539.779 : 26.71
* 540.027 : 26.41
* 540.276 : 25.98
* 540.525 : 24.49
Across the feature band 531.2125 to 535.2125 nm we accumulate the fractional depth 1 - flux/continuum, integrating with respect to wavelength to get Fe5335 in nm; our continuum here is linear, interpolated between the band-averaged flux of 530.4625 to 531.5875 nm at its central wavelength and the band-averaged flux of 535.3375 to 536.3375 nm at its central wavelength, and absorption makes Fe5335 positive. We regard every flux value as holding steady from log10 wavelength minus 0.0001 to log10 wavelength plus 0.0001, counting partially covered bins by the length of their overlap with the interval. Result 0.24 nm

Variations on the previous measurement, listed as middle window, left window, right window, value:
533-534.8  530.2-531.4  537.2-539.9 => 0.03 nm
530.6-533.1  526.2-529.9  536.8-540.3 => -0.15 nm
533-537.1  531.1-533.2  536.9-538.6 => -0.07 nm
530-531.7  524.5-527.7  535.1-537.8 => -0.12 nm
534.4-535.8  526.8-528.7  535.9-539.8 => -0.06 nm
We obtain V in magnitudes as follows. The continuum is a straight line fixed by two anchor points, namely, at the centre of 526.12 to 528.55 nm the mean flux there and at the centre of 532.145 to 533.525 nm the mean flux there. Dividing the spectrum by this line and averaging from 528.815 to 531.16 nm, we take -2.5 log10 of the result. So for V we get -0.08 mag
